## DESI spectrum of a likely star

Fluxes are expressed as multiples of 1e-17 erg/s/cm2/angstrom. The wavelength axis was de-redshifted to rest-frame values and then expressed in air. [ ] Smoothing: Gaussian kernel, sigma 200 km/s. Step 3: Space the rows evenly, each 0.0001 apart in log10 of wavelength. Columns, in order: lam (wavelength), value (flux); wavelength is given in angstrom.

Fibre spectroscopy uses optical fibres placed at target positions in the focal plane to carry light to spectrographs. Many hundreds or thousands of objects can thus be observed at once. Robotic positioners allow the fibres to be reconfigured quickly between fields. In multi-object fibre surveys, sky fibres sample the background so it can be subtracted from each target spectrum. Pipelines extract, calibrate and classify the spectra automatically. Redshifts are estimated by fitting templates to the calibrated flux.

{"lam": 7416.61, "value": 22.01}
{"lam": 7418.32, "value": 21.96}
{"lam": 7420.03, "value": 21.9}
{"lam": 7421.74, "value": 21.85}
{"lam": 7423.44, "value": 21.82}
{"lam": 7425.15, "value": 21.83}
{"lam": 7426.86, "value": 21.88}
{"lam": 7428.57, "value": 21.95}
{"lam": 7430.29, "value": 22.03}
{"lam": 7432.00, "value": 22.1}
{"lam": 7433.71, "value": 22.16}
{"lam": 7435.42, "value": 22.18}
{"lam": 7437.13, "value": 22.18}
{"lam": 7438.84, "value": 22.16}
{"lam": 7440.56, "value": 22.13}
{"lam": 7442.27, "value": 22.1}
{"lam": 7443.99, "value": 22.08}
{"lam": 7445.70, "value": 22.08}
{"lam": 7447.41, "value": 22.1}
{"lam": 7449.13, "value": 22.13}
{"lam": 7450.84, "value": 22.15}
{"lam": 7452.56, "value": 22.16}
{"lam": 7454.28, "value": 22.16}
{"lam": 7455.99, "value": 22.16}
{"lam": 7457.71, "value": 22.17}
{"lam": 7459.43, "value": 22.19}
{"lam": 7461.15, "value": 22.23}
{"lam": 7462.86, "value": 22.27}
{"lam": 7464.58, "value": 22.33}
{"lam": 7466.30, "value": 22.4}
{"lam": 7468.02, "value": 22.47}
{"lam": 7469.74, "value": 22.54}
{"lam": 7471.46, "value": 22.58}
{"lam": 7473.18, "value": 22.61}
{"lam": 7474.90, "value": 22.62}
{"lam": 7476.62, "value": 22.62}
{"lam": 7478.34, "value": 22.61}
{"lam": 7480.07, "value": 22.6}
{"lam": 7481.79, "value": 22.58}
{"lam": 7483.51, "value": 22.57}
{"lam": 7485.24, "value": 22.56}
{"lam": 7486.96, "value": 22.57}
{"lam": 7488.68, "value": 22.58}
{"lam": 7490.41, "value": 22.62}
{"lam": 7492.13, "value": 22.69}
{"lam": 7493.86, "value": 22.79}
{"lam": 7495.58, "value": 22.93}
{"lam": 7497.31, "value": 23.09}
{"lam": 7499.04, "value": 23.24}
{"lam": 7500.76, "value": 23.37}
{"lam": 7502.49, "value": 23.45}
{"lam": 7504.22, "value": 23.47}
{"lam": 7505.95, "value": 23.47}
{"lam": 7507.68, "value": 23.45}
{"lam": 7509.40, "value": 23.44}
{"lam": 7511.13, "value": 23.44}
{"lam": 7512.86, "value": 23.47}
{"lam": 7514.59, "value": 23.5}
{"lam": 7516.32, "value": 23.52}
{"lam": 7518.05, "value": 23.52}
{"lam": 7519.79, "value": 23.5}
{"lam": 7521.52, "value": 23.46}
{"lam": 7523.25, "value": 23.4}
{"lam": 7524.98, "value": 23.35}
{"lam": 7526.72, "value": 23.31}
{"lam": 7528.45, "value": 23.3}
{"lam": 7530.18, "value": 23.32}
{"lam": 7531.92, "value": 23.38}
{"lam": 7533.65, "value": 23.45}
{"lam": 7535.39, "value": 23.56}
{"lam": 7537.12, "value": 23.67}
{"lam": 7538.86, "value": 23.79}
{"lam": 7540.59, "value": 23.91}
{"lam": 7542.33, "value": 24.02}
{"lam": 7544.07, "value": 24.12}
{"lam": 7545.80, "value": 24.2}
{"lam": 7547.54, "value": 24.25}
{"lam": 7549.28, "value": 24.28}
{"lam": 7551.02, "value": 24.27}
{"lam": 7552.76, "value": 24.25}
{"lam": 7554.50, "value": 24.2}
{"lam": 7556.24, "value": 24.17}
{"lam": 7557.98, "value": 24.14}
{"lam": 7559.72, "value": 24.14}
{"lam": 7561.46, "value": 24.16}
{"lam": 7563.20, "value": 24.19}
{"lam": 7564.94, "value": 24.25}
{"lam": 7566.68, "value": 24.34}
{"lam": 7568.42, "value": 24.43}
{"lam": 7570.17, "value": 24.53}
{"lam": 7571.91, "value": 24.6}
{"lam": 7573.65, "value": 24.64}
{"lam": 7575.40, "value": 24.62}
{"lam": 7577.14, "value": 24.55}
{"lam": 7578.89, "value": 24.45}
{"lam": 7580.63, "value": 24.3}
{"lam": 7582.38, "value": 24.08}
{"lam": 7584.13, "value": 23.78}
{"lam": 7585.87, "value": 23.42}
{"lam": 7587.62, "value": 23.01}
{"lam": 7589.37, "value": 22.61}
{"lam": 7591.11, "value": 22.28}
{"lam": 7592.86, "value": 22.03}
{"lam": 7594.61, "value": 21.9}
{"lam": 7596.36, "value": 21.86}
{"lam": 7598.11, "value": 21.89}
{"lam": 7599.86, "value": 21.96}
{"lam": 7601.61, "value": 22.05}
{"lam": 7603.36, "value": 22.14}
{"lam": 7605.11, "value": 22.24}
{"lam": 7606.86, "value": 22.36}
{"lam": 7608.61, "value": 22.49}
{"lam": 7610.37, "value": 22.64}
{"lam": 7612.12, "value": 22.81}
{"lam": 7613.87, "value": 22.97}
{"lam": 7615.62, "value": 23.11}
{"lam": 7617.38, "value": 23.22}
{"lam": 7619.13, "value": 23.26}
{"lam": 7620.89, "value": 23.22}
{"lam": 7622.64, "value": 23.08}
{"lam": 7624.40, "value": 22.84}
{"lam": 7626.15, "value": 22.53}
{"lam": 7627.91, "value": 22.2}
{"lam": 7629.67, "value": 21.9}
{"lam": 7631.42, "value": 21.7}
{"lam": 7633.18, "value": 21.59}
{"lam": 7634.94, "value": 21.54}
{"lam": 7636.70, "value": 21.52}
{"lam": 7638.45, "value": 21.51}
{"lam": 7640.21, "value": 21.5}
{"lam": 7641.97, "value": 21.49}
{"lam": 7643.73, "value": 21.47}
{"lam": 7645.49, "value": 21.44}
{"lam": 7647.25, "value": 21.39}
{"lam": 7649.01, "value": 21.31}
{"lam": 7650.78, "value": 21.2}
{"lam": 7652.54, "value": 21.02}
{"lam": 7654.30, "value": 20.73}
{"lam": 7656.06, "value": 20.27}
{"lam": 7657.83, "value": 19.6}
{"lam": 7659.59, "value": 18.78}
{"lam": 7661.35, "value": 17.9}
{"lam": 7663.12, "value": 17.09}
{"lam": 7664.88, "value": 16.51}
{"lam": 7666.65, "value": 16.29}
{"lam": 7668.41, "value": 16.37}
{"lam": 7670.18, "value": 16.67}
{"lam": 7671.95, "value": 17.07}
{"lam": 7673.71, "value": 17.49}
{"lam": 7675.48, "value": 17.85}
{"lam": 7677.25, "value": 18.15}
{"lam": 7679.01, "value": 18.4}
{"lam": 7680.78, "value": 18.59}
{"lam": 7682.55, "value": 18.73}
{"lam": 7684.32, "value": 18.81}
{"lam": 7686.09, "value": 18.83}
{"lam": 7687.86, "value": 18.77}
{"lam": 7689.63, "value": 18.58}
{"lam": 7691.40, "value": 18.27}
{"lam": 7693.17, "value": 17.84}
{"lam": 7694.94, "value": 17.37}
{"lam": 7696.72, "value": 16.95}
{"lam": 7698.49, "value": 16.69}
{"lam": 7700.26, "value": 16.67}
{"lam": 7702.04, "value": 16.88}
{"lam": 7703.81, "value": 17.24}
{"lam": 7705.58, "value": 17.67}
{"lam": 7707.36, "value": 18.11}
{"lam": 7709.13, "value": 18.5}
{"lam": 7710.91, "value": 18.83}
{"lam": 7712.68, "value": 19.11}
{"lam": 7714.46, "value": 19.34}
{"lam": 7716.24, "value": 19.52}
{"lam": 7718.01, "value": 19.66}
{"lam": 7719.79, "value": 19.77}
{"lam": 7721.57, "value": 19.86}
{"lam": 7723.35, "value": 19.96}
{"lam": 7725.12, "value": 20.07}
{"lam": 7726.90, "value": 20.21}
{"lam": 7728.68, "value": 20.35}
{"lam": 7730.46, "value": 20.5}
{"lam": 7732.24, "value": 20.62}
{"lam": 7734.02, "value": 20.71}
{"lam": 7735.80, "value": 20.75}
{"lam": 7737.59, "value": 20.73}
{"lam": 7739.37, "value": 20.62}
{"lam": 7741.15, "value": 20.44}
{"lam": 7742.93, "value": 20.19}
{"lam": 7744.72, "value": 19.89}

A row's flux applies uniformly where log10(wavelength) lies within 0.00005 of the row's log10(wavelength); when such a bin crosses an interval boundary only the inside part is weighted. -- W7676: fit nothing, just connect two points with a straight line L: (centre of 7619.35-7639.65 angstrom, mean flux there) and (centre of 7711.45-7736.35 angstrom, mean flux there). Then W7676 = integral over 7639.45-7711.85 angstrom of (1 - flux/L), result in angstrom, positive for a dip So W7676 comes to 8.6 angstrom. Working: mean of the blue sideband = 22.2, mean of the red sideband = 20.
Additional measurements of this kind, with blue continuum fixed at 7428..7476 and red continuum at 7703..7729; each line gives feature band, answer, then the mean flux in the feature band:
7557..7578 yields -3.5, 24.4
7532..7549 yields -2.1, 23.9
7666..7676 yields 1.4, 16.9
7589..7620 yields -3.0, 22.4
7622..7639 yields -1.6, 22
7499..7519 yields -1.7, 23.5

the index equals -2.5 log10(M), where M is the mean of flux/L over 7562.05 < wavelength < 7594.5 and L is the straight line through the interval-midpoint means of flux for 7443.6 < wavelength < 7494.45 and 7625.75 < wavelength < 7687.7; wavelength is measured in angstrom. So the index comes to -0.15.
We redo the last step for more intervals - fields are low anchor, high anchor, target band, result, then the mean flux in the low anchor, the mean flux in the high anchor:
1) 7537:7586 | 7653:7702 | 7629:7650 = -0.08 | 24.2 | 18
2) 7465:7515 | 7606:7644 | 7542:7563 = -0.07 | 22.9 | 22.3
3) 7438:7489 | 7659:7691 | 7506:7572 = -0.15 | 22.3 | 17.8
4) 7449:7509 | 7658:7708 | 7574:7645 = -0.16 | 22.7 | 17.7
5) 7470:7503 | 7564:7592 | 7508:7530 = -0.01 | 22.8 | 24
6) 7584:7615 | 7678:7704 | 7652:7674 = 0.07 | 22.4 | 17.9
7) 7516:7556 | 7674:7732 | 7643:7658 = -0.04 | 23.7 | 18.6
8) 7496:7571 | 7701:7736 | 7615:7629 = -0.06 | 23.8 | 19.3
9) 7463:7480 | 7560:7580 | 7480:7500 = 0.01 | 22.5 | 24.4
